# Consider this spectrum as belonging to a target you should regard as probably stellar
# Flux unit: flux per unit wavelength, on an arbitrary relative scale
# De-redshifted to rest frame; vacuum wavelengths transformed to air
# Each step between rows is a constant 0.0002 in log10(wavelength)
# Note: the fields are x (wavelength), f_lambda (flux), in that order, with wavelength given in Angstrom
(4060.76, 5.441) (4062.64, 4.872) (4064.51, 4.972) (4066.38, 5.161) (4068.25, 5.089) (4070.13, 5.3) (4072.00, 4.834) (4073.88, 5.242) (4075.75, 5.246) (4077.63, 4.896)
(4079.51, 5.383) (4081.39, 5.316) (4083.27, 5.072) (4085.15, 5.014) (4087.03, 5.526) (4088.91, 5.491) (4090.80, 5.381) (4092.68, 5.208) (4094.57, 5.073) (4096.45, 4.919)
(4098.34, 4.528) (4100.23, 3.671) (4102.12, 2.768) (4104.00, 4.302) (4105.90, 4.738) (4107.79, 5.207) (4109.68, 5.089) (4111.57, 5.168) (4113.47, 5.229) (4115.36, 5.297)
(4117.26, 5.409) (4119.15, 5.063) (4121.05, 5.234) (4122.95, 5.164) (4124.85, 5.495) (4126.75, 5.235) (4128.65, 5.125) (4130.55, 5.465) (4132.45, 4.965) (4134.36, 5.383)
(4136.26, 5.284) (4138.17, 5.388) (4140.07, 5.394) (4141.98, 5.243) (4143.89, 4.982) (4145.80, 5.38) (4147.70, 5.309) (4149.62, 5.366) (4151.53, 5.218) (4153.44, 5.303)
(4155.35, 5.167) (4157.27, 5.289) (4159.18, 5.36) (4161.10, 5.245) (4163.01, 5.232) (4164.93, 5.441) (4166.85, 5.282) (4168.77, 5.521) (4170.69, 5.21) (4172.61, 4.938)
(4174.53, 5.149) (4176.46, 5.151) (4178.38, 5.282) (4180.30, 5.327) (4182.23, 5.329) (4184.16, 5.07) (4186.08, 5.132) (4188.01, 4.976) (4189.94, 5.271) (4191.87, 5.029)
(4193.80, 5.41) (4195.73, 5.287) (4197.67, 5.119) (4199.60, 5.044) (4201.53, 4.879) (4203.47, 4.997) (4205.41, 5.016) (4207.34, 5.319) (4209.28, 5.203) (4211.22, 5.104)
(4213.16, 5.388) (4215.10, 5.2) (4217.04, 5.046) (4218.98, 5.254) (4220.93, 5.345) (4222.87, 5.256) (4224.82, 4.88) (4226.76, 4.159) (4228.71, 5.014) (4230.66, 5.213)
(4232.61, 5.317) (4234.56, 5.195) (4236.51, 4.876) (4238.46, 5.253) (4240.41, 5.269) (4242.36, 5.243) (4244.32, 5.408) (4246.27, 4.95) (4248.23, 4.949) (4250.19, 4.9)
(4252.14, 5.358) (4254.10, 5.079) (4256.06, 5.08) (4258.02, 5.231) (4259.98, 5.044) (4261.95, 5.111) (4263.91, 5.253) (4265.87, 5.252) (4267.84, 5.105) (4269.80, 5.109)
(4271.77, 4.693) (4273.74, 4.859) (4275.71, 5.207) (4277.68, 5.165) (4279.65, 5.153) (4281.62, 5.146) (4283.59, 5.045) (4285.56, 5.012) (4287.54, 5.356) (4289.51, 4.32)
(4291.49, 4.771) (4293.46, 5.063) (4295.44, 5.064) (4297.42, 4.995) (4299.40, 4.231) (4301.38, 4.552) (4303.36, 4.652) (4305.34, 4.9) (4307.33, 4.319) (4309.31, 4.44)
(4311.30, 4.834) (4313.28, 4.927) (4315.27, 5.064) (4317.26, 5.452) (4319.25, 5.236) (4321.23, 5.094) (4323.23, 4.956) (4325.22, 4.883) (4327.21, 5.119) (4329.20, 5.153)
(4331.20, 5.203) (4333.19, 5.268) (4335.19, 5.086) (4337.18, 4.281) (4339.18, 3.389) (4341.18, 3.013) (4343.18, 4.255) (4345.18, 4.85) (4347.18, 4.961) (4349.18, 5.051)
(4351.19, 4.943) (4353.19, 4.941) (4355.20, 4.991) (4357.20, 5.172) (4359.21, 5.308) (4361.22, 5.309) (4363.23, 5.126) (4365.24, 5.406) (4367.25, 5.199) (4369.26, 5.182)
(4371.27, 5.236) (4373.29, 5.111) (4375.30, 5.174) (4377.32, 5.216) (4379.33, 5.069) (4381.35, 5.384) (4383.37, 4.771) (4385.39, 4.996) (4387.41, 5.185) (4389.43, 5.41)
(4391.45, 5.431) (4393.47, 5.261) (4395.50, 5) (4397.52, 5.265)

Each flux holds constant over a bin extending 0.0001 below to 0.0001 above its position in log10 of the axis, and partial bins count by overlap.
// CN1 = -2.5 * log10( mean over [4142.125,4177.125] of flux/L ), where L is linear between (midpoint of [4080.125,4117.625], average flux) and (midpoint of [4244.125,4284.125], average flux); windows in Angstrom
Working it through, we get -0.06 mag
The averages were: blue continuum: 4.92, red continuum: 5.09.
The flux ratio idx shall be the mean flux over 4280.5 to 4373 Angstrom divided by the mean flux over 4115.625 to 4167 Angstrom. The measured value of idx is 0.93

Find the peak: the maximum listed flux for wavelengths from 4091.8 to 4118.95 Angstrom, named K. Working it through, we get 5.409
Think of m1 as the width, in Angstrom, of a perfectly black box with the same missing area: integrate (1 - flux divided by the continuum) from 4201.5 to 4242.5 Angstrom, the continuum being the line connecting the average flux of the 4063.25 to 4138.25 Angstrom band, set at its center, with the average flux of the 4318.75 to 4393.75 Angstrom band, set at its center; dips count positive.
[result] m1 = -0.7 Angstrom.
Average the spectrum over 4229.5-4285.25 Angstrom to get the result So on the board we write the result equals 5.12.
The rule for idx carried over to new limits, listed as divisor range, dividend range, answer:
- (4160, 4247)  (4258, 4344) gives 0.94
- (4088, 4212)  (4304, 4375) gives 0.96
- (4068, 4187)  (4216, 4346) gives 0.96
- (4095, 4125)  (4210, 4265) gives 1.06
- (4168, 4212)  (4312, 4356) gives 0.93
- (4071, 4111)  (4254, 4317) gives 1.01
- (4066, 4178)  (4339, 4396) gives 0.97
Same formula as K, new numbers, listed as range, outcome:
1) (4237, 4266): 5.408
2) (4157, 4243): 5.521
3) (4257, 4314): 5.356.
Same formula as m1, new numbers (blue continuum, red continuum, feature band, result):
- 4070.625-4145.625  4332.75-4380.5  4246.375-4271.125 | -0.7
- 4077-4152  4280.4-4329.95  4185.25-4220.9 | -1.1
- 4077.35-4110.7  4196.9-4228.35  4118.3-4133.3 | -0.9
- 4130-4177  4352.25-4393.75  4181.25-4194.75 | 0.2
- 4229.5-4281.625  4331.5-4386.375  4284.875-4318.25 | 1.4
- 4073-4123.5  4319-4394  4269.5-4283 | -0.2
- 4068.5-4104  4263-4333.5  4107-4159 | -3.4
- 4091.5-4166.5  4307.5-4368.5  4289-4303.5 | 0.6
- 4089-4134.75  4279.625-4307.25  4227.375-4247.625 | -1.1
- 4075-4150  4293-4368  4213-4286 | -2.4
